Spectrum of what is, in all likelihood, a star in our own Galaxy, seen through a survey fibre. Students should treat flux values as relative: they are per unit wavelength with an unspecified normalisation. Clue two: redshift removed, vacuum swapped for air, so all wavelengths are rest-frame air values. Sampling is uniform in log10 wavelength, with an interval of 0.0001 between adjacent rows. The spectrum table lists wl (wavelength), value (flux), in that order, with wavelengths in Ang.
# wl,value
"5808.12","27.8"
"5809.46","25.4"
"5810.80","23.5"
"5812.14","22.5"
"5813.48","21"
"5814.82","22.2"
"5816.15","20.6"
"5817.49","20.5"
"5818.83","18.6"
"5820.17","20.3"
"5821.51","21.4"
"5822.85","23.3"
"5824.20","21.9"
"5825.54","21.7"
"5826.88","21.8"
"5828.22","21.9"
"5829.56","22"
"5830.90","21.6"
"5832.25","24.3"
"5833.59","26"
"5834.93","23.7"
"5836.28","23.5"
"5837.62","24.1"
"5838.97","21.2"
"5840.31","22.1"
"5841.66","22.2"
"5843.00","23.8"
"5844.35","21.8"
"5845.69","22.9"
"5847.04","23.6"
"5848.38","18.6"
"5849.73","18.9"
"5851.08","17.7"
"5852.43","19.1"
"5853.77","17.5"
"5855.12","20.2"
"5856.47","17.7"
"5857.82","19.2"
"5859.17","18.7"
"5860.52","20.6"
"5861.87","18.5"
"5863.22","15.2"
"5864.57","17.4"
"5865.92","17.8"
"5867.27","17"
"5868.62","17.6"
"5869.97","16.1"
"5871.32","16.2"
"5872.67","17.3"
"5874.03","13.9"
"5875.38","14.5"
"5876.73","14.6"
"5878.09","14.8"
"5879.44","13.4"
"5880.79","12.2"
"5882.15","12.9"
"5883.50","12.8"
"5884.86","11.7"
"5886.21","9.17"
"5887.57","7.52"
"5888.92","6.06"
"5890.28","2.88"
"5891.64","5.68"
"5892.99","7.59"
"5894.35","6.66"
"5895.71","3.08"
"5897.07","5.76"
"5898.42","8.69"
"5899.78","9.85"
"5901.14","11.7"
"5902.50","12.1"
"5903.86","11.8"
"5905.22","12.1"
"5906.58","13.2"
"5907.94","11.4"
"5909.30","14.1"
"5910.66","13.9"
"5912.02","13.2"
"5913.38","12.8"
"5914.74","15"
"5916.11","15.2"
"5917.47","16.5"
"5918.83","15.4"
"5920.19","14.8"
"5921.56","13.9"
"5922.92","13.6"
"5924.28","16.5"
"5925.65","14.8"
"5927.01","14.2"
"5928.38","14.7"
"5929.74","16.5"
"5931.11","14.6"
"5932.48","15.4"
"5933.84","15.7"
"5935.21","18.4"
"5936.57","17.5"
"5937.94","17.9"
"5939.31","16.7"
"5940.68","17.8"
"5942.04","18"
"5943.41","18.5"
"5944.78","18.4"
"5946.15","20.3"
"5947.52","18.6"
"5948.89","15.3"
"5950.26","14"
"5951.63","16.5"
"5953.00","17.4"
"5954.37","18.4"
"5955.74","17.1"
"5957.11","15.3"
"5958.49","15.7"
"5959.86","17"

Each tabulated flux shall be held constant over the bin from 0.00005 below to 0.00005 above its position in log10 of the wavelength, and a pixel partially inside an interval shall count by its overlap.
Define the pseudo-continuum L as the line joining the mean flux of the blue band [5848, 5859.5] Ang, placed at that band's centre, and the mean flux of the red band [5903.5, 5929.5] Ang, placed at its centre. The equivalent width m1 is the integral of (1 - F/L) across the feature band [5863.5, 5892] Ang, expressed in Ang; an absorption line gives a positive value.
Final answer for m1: 6.7 Ang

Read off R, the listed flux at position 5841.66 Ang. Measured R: 22.2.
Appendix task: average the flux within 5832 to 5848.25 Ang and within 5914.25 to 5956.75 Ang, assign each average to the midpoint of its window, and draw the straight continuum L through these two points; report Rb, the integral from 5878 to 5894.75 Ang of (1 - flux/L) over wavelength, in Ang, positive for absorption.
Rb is 8.90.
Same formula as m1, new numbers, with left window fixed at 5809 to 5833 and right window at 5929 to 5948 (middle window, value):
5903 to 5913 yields 3.1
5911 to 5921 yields 2.0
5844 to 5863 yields 1.1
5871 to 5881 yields 2.6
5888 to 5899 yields 7.7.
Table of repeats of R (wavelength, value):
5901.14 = 11.7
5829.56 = 22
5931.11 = 14.6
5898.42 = 8.69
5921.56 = 13.9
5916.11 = 15.2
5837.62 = 24.1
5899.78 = 9.85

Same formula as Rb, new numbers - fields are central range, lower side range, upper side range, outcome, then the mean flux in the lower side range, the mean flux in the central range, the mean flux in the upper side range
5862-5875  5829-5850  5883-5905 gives -1.3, 22.6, 16.5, 8.36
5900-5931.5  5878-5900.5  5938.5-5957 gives -3.3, 8.72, 13.9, 17.4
